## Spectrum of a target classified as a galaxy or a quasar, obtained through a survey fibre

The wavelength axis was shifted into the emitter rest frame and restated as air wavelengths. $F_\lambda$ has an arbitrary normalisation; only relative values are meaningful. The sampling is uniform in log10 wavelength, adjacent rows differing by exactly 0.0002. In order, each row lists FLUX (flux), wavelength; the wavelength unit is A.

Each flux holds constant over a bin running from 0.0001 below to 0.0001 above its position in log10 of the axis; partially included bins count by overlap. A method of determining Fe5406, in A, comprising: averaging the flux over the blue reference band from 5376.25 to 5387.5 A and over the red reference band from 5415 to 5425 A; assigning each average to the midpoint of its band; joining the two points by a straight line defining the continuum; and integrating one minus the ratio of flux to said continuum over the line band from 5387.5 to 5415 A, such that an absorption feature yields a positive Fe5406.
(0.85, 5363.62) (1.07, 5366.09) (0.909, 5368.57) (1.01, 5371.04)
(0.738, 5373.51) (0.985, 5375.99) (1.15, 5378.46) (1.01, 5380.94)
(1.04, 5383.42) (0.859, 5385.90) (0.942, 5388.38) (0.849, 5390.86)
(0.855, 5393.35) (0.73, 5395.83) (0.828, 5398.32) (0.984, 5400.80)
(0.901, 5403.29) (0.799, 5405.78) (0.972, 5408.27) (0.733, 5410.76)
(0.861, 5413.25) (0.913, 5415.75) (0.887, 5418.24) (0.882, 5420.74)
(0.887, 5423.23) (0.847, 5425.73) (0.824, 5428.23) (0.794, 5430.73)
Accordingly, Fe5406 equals 2.6 A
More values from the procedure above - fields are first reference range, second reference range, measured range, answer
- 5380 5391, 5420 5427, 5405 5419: 0.51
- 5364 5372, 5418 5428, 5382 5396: 0.68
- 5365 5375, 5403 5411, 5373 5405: -0.74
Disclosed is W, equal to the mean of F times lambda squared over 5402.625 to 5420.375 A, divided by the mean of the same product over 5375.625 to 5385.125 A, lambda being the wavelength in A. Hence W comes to 0.84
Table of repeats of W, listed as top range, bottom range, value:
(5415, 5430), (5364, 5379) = 0.92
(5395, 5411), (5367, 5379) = 0.92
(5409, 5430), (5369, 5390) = 0.90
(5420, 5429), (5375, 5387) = 0.87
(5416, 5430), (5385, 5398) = 1.04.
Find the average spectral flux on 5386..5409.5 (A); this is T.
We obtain 0.873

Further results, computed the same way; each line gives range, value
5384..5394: 0.888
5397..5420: 0.875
